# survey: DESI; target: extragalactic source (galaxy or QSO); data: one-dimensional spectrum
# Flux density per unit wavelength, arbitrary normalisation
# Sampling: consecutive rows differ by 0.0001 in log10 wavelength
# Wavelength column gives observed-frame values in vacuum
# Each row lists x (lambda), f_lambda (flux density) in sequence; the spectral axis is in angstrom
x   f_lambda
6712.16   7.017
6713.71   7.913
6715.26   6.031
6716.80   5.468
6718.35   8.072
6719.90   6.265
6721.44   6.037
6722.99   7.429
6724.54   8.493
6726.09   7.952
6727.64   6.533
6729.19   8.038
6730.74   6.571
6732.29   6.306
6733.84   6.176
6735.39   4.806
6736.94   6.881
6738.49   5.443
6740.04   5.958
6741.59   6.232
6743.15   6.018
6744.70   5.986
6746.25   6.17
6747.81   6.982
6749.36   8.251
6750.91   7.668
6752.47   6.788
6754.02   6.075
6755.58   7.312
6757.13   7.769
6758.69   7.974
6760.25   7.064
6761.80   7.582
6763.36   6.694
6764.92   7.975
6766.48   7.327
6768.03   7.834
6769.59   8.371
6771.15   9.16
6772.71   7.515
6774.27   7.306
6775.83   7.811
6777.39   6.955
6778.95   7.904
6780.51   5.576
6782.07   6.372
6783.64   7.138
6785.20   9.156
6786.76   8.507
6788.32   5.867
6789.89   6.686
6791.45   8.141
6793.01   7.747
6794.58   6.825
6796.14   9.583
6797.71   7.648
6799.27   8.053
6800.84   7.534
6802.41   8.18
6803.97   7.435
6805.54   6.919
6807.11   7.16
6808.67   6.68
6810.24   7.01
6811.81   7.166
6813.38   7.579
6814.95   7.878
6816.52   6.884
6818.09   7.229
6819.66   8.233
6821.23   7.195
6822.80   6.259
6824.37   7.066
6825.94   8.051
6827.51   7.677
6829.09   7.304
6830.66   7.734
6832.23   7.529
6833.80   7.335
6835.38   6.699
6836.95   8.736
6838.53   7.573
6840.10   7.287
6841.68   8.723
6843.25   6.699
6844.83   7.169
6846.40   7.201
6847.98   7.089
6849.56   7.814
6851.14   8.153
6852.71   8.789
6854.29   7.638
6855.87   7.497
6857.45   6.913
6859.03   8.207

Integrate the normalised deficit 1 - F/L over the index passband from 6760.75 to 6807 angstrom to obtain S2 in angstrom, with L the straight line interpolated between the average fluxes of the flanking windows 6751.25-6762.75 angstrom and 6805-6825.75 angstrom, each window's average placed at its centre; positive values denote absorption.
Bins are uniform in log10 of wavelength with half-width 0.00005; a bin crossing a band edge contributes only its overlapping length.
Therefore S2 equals -2.3 angstrom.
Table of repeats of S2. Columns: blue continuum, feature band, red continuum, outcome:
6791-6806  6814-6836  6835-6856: 1.0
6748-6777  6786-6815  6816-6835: -0.2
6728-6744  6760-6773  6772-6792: -1.5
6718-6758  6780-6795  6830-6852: -0.2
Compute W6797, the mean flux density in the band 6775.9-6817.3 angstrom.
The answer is 7.41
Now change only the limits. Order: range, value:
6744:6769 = 7.23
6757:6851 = 7.49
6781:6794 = 7.4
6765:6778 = 7.81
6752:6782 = 7.4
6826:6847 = 7.54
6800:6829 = 7.34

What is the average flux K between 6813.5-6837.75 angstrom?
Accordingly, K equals 7.46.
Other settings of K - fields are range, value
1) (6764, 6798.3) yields 7.6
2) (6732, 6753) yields 6.4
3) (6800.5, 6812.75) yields 7.25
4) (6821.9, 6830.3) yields 7.29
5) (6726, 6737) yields 6.56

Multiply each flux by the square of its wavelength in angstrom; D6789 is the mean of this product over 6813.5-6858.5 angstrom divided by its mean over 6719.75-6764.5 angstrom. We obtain 1.1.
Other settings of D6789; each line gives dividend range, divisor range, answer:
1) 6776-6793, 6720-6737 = 1.09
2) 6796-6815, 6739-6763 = 1.11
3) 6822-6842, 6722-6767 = 1.12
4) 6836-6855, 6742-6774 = 1.08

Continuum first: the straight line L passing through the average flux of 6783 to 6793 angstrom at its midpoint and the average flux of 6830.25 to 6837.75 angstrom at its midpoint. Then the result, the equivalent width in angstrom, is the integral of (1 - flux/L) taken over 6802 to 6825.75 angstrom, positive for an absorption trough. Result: 1.1 angstrom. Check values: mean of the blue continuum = 7.61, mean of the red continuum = 7.6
